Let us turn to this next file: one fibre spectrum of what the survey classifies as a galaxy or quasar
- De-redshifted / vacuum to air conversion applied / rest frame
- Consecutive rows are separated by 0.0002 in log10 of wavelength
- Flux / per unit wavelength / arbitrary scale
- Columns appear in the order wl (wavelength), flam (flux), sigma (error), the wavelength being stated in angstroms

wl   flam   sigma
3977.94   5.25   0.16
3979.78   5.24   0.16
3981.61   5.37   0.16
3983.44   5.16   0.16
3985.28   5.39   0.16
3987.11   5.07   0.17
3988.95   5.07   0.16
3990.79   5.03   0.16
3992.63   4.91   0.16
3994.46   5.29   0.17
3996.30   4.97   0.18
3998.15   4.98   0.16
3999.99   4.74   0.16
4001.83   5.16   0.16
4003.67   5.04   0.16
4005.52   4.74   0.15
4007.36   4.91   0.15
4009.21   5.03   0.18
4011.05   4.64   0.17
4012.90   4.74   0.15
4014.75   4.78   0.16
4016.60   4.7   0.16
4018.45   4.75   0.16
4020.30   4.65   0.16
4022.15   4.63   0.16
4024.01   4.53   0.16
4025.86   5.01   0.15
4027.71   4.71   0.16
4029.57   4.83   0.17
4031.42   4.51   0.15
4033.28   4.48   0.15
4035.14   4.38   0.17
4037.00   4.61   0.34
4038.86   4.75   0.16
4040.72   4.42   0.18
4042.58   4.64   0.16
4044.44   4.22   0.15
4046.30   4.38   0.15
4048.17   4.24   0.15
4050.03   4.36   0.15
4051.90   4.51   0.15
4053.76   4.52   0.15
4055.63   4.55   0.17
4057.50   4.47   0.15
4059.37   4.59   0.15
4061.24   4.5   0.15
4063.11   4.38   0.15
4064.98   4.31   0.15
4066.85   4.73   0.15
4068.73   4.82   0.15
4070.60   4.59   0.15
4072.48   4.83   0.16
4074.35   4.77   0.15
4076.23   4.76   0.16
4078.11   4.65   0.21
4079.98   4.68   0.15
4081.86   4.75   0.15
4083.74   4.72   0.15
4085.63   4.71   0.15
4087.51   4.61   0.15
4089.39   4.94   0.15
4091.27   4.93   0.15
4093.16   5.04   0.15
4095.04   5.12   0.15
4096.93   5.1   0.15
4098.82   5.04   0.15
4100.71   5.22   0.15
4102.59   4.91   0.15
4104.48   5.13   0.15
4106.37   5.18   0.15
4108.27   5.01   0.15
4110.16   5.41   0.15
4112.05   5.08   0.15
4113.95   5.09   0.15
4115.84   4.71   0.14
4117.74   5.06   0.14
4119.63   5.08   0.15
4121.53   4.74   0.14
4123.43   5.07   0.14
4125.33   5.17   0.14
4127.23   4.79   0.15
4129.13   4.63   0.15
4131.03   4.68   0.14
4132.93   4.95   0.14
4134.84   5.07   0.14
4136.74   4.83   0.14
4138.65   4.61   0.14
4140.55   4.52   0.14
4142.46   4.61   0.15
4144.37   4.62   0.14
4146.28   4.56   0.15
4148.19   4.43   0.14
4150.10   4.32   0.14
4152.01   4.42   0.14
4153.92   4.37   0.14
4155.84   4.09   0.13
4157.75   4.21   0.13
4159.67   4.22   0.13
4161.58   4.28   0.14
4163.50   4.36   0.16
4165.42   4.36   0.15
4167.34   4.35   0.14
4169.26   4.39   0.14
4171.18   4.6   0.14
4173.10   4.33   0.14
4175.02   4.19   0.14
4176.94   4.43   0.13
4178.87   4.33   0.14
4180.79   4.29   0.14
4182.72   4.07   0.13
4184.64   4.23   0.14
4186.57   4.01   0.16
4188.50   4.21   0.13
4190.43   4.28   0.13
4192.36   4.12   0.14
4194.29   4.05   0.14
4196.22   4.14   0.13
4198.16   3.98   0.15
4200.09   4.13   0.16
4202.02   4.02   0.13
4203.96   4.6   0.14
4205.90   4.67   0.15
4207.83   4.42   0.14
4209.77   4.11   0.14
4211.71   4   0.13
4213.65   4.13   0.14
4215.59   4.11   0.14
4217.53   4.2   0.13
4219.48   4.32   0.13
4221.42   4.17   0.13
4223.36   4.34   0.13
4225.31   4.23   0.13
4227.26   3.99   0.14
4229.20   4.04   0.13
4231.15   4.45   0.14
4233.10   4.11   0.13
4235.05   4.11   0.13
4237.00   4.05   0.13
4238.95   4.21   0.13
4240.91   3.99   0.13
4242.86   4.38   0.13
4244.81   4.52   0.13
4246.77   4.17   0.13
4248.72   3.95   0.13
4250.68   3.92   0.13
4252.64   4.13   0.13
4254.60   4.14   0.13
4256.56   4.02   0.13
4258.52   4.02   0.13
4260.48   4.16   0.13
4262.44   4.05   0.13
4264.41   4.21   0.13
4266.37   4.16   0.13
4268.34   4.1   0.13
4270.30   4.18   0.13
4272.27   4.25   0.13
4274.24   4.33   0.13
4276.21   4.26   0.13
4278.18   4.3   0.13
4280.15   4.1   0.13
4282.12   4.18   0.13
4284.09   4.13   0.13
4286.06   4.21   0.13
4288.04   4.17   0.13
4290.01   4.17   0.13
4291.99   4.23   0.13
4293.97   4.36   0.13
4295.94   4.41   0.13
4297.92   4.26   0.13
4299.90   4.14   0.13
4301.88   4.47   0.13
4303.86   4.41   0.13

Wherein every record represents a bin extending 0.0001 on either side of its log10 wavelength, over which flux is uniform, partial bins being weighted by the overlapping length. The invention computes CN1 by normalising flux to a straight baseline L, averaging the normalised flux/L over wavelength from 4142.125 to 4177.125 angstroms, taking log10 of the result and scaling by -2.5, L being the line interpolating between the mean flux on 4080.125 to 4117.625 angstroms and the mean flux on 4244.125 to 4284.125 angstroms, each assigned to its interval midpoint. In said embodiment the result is 0.07 mag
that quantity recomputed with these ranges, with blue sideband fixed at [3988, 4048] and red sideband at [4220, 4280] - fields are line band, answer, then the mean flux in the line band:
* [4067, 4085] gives -0.029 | 4.73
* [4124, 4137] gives -0.097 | 4.88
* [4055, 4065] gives 0.039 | 4.48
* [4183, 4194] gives 0.042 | 4.16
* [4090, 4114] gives -0.126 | 5.09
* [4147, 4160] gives 0.027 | 4.3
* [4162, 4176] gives 0.001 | 4.37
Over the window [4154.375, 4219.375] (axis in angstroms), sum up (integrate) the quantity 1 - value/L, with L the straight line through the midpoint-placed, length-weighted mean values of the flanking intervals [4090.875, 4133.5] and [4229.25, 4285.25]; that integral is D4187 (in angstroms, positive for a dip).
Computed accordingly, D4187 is 4.7 angstroms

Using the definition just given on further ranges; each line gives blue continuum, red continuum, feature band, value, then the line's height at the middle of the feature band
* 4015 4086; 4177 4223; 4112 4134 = -2.5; 4.41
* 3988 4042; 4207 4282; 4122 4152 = -1.7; 4.46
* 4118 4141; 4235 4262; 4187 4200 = 1.0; 4.47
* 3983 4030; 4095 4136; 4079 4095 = 0.5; 4.98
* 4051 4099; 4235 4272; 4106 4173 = -2.5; 4.5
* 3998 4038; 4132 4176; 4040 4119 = -2.4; 4.62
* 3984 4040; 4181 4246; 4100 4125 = -3.0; 4.51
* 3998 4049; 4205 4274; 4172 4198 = 0.6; 4.3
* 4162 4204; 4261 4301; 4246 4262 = 0.6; 4.22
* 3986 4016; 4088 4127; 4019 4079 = 5.0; 4.99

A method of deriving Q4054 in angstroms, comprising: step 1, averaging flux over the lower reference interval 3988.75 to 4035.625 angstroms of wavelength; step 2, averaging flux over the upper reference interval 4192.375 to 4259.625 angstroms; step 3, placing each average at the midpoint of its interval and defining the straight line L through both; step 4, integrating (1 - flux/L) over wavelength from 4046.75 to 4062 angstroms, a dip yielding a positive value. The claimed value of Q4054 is 0.7 angstroms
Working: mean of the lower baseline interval 4.82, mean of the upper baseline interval 4.17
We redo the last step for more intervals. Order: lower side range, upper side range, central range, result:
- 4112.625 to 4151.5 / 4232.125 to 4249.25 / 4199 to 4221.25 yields 0.5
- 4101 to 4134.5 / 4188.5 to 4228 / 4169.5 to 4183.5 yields 0.5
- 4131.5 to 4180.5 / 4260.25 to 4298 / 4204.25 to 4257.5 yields 1.5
